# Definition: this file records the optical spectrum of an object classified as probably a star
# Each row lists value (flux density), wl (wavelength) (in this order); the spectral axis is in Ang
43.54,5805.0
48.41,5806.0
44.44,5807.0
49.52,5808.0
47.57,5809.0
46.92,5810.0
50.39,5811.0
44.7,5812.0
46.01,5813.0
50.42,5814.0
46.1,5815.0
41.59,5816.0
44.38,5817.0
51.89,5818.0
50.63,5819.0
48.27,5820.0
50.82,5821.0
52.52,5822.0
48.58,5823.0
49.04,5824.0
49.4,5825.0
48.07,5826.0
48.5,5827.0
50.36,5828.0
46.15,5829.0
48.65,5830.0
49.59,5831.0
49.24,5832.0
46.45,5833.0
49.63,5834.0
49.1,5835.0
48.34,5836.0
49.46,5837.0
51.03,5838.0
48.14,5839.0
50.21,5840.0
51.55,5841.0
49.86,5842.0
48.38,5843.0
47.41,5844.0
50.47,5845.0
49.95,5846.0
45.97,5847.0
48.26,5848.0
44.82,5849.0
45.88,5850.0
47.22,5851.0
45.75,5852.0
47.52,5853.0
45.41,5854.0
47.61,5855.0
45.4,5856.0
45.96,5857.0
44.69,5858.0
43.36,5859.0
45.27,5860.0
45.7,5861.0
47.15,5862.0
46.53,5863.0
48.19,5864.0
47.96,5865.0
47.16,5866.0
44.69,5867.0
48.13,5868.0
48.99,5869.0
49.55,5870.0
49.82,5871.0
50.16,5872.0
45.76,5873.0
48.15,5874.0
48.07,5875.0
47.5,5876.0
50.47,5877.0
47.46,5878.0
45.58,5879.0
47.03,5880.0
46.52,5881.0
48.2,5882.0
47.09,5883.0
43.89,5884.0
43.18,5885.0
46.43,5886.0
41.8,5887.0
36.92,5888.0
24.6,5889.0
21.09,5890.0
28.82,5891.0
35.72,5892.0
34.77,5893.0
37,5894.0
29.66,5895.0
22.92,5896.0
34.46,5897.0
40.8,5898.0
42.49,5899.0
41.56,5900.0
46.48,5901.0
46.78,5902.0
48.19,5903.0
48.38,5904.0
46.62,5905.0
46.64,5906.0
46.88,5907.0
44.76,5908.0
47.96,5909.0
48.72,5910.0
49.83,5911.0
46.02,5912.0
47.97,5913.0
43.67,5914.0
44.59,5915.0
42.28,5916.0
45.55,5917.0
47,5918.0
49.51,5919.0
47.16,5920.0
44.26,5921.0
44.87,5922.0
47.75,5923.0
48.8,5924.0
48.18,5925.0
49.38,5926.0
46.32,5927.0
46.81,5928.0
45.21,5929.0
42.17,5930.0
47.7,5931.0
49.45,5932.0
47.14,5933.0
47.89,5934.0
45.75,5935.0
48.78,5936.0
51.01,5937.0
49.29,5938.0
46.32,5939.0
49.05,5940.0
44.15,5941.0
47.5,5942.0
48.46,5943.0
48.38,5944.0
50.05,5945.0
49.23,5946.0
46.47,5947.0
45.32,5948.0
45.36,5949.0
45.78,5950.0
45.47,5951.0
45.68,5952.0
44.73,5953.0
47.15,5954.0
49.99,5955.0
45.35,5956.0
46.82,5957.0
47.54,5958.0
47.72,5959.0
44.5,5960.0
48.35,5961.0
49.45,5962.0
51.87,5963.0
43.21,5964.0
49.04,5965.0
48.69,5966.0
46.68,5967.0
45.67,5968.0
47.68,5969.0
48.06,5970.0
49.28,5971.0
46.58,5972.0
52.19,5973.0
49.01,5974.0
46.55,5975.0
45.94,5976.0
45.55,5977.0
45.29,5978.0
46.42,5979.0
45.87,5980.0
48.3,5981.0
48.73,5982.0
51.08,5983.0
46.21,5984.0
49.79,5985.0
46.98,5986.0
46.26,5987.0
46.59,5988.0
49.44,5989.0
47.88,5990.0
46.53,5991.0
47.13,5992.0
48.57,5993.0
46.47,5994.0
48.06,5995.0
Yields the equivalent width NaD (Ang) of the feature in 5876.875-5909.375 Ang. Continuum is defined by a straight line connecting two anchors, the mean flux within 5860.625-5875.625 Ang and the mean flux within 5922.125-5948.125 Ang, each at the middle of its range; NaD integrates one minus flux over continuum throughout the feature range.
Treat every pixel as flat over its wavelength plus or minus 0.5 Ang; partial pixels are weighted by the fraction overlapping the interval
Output 4.5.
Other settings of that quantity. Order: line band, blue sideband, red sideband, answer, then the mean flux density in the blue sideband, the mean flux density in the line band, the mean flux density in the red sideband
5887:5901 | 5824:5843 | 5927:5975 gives 4.1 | 49.1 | 33.9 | 47.4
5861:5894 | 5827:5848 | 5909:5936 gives 2.8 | 49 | 43.9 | 46.8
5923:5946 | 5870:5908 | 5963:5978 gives -1.3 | 42.2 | 47.7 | 47.5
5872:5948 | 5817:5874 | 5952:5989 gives 5.0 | 48.1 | 44.6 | 47.5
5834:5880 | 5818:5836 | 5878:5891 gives -3.0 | 49.2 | 47.7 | 40.8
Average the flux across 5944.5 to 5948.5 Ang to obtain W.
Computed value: 47.8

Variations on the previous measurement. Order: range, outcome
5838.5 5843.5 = 49.6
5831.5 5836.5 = 48.6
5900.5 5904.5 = 47.5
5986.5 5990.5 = 47.5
